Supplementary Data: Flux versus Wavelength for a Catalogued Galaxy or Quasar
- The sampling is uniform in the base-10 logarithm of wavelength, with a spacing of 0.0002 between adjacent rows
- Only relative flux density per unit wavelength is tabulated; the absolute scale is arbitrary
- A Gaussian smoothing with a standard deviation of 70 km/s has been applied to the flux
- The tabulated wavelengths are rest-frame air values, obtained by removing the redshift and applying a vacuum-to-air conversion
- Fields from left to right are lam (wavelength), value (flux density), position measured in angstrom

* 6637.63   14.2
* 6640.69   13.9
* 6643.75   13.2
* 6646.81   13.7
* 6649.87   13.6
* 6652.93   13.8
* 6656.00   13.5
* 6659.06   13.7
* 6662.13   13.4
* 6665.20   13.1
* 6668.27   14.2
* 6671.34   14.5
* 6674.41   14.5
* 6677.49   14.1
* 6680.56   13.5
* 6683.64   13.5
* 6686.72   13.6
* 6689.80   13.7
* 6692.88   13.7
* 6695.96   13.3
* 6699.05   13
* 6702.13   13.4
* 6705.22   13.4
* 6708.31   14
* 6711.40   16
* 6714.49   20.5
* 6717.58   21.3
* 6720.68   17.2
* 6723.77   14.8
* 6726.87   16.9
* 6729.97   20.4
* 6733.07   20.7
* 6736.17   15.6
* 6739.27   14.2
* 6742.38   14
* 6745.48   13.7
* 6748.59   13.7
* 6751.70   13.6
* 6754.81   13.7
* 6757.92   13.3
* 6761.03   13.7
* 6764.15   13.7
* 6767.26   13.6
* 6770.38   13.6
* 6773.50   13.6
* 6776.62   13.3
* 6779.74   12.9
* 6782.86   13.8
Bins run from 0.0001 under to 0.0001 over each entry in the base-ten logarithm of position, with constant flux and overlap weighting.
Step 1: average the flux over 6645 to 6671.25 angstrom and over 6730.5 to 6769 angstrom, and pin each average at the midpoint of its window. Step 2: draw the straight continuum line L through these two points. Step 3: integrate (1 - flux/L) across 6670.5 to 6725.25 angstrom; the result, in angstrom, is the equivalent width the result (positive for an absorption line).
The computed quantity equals -3.1 angstrom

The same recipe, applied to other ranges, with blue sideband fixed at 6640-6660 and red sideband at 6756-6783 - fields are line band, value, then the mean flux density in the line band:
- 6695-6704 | 0.2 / 13.2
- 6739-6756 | -0.3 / 13.8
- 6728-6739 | -3.9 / 18.3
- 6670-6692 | -0.5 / 13.9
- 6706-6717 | -2.8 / 17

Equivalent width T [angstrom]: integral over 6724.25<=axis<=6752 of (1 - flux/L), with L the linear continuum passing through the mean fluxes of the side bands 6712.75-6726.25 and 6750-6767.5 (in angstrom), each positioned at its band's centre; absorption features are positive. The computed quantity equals 0.4 angstrom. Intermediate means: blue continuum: 18.3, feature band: 15.9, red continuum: 13.6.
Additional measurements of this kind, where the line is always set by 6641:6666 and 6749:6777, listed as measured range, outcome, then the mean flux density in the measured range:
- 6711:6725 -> -4.8 angstrom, 18.2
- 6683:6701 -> 0.1 angstrom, 13.5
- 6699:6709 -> 0.1 angstrom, 13.5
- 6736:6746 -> -0.5 angstrom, 14.3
